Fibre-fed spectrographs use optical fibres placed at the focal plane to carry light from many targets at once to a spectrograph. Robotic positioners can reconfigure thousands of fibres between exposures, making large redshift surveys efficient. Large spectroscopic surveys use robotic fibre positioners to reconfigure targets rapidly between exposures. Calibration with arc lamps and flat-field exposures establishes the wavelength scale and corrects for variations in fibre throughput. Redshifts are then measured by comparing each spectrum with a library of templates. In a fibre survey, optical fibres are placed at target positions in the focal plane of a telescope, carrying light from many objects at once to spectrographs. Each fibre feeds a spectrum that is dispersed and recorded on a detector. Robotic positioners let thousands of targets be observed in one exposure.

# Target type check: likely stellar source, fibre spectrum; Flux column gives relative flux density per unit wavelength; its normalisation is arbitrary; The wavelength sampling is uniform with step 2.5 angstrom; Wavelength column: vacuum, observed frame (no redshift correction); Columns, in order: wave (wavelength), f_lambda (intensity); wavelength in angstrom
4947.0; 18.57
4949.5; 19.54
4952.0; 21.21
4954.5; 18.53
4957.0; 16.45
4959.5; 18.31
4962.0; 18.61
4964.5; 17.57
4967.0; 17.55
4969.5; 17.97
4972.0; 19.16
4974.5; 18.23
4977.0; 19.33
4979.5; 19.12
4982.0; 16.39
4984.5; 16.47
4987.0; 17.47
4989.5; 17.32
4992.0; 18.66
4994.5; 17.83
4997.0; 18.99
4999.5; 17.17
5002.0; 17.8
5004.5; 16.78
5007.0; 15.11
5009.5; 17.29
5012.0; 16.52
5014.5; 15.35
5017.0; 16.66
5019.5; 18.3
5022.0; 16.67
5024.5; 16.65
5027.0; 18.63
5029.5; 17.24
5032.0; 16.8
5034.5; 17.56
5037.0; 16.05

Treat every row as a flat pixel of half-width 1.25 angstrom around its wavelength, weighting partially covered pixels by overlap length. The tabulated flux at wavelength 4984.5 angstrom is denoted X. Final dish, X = 16.47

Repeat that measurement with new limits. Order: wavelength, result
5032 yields 16.8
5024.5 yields 16.65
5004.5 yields 16.78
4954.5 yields 18.53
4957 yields 16.45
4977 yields 19.33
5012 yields 16.52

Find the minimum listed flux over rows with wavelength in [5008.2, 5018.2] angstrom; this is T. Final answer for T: 15.35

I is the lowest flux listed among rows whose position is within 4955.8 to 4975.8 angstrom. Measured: 16.45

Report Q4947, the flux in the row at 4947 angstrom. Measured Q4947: 18.57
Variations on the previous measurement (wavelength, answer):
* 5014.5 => 15.35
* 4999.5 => 17.17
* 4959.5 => 18.31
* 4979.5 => 19.12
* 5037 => 16.05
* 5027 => 18.63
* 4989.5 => 17.32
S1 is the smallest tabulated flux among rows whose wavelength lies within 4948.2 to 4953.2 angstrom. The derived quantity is 19.54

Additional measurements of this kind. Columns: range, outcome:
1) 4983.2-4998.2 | 16.47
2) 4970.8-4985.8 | 16.39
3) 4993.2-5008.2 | 15.11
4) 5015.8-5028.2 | 16.65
